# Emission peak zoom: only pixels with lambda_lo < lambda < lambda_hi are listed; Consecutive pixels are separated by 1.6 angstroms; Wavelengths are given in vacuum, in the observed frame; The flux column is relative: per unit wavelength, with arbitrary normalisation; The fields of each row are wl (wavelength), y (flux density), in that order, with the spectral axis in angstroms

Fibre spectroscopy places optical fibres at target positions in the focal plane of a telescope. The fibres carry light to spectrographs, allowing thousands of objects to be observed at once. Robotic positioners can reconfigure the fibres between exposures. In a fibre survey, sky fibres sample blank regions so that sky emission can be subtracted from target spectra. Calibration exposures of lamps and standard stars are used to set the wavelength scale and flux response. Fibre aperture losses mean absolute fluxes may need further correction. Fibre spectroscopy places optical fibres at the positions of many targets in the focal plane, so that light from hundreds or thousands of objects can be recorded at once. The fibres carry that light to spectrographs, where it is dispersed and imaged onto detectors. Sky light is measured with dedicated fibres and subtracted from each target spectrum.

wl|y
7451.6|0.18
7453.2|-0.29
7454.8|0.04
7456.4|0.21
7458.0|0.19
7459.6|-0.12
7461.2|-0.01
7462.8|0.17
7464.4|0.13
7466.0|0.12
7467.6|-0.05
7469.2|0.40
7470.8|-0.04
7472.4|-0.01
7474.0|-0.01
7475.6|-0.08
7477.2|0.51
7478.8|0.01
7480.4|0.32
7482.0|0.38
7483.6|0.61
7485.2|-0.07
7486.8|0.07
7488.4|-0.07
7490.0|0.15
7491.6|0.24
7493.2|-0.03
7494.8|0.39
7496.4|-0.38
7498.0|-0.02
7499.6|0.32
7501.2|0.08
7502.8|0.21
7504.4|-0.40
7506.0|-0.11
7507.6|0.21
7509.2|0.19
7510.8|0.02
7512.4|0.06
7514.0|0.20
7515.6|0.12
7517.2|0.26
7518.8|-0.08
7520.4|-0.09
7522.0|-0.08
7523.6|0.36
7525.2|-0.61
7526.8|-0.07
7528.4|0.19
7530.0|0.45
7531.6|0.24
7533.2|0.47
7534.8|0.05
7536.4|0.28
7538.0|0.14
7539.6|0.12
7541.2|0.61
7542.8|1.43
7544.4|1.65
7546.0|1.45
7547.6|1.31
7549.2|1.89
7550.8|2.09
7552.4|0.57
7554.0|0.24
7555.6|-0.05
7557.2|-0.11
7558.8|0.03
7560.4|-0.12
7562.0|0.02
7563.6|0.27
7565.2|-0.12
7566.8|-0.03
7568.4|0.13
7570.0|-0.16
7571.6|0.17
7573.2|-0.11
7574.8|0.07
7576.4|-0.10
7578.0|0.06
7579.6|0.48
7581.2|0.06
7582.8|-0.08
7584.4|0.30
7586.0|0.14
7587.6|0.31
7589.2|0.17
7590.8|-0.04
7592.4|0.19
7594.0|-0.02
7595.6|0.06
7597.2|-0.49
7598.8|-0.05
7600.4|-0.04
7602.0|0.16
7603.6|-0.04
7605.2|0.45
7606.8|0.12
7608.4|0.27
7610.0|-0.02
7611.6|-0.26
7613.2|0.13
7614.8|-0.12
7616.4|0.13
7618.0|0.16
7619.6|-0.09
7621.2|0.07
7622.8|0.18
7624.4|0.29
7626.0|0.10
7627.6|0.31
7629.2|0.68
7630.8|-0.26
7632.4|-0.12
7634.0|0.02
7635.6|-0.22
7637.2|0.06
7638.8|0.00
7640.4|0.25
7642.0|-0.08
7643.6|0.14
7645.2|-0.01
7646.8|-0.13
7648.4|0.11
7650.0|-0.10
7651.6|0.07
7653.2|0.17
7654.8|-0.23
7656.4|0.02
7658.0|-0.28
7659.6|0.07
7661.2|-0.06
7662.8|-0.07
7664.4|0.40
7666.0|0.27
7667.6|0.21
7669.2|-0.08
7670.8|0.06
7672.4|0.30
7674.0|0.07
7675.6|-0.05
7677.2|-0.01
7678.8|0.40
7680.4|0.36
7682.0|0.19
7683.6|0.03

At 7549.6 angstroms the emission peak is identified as [O II]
